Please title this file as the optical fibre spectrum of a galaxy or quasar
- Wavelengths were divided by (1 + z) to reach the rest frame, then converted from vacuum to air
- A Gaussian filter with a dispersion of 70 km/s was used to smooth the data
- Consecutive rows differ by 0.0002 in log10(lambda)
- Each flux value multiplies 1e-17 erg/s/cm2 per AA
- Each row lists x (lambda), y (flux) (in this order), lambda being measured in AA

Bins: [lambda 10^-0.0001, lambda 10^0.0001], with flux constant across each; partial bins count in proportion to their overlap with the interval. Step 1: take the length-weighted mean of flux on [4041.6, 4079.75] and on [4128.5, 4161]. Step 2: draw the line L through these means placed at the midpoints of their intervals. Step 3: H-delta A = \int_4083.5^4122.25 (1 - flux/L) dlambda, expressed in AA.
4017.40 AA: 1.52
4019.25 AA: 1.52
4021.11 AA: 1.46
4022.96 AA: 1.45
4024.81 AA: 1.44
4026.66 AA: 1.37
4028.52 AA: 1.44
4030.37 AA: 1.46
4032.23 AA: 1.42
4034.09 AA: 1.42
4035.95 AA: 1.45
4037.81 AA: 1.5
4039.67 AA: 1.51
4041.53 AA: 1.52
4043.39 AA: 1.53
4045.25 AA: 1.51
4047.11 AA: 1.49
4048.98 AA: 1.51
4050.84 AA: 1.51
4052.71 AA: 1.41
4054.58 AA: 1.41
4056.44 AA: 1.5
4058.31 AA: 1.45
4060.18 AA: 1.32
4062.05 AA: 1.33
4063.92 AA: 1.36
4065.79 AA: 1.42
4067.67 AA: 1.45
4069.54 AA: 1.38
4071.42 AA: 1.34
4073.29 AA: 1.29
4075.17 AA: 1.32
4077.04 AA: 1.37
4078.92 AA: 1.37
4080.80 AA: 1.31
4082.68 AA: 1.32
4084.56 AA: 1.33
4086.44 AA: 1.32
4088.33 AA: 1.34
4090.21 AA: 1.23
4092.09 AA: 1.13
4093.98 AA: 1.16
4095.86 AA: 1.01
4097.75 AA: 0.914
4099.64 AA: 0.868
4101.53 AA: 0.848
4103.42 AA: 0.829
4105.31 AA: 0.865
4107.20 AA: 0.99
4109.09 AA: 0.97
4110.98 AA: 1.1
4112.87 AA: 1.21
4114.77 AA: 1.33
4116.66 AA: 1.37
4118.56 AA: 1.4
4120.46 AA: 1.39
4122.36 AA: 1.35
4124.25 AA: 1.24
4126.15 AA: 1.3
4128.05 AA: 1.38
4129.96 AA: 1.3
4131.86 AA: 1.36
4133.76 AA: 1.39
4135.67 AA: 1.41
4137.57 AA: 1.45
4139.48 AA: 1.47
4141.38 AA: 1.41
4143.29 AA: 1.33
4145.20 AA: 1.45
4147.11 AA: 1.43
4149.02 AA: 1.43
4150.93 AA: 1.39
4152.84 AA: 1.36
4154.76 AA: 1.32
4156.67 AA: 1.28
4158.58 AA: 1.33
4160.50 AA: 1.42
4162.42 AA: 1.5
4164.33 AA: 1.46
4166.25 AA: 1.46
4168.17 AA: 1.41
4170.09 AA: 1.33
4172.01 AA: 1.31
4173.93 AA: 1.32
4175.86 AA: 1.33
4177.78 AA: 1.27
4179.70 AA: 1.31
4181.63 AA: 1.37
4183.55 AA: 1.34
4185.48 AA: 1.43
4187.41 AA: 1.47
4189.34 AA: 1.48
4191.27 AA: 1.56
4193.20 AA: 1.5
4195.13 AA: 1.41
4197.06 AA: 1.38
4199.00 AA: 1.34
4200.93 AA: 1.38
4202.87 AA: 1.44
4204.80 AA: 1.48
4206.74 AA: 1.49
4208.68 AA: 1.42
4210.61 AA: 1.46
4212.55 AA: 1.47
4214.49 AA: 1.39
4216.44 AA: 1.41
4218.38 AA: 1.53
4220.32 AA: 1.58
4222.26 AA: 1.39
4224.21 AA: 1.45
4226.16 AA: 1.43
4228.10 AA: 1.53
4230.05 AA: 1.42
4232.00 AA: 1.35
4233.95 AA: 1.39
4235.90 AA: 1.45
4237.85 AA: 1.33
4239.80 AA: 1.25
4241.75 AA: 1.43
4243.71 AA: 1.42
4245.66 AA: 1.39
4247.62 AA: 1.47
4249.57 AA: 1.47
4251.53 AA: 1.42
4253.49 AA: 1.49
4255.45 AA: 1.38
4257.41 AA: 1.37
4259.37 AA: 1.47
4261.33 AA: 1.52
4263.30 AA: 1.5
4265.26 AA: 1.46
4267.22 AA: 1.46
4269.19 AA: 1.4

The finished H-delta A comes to 7.3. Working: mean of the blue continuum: 1.42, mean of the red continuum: 1.38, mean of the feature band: 1.14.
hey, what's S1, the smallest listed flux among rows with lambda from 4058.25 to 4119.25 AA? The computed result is 0.829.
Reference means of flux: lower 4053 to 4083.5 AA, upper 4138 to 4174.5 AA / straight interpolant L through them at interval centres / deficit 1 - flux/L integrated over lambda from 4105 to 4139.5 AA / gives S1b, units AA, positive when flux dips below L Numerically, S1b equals 2.6 AA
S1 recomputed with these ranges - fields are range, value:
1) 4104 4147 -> 0.865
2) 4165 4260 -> 1.25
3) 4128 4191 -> 1.27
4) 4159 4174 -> 1.31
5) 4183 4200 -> 1.34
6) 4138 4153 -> 1.33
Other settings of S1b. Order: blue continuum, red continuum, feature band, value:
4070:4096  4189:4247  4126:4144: -0.58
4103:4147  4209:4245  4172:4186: 0.26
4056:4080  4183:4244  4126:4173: 0.59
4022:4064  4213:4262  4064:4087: 1.50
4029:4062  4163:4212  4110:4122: 1.11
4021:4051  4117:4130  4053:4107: 6.42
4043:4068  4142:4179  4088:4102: 3.55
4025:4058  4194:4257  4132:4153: 0.49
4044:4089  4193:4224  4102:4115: 3.58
